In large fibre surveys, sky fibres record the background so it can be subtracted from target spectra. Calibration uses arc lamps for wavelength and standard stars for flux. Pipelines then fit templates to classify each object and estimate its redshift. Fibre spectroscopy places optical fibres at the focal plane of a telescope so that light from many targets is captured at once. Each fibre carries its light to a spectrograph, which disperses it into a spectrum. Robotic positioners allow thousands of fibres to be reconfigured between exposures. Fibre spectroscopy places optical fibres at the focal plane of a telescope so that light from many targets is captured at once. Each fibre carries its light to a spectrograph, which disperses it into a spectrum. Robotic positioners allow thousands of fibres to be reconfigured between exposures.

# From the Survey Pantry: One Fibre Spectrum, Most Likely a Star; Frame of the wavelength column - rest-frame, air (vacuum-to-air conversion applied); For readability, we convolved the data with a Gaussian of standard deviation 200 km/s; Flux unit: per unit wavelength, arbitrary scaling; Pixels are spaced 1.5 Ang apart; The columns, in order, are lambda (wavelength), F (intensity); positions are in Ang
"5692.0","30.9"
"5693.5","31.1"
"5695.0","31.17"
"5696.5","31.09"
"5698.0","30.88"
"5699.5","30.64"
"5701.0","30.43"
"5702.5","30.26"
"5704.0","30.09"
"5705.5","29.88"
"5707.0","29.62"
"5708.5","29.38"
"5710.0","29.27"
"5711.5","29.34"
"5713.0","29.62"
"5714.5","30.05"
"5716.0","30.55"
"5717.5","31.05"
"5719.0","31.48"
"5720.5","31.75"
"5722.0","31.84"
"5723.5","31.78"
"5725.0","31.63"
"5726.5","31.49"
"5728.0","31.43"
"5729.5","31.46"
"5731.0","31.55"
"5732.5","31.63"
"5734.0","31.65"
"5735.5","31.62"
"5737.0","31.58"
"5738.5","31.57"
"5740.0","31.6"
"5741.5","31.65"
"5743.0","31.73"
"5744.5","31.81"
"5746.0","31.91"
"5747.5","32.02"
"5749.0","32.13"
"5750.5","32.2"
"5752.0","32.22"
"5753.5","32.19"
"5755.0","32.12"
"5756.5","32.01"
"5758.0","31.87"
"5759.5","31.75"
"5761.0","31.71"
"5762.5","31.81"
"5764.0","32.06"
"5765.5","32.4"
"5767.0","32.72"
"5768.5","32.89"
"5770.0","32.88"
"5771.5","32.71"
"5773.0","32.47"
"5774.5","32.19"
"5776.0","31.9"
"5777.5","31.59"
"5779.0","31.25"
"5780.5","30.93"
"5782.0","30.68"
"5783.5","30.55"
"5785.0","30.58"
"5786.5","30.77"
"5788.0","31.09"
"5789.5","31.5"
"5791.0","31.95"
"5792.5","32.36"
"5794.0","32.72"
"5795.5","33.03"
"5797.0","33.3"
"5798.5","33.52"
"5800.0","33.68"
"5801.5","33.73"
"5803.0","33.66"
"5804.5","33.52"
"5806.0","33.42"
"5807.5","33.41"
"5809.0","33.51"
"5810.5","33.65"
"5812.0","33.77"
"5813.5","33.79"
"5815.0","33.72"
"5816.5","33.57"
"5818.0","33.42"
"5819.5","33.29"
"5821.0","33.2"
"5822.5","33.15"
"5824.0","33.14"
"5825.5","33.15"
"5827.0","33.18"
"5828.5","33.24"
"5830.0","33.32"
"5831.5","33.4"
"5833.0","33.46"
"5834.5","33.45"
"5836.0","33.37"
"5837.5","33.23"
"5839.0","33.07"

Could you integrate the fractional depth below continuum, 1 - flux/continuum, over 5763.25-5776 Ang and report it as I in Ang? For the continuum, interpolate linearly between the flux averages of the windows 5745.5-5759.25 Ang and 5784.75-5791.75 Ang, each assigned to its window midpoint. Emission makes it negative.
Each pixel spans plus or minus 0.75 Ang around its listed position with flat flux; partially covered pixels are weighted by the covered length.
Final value -0.3 Ang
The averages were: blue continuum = 32.1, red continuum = 31.2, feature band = 32.5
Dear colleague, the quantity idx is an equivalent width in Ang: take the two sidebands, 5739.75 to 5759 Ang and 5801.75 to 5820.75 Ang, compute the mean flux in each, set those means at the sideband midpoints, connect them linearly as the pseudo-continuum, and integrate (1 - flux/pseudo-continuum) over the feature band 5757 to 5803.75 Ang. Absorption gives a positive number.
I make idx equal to 0.9 Ang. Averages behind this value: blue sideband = 32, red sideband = 33.6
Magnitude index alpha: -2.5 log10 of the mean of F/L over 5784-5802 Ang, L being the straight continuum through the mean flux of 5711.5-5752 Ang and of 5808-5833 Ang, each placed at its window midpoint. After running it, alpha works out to 0.02 mag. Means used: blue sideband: 31.5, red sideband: 33.4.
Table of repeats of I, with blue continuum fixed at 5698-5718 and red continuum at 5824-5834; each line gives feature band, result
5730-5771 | -1.1 Ang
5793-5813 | -0.5 Ang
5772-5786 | 0.3 Ang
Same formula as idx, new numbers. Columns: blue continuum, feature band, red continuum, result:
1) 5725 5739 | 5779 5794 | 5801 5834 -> 0.70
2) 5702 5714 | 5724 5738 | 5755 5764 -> -0.41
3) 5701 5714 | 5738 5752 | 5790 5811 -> -0.33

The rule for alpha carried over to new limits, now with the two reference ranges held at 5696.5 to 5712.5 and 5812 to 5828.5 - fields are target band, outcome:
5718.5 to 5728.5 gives -0.04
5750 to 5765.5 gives -0.02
